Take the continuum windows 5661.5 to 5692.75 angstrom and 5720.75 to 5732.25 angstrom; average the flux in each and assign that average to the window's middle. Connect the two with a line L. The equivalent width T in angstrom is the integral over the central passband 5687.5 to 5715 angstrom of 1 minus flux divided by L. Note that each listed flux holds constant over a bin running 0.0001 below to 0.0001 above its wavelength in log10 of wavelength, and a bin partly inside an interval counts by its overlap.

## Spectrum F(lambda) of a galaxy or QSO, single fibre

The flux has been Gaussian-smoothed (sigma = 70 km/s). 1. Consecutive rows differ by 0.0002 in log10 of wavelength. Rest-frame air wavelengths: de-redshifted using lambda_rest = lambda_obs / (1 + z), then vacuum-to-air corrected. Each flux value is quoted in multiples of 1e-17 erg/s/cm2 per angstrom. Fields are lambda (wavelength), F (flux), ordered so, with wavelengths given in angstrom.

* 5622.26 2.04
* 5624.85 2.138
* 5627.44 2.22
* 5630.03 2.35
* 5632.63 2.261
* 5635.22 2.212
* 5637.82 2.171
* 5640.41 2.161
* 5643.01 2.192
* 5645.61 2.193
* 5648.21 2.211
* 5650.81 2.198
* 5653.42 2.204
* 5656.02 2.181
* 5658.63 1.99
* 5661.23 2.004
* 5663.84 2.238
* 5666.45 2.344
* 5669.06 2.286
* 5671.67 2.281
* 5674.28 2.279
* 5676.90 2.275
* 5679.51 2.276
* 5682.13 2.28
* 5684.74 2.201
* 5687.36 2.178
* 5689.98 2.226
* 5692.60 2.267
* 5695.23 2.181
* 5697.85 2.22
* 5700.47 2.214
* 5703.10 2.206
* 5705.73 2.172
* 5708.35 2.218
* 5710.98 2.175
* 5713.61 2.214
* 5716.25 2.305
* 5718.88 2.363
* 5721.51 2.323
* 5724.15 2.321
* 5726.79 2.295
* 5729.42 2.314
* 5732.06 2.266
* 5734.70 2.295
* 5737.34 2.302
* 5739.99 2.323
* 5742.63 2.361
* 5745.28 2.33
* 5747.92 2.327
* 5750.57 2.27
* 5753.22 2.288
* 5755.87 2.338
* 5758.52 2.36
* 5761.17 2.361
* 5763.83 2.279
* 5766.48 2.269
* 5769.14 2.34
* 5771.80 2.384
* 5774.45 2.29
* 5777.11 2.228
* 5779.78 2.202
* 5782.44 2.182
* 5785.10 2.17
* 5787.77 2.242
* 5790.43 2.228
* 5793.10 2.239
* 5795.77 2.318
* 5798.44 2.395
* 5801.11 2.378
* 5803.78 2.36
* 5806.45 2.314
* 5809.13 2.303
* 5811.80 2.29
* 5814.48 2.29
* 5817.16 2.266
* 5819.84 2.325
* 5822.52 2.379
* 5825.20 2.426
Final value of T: 0.8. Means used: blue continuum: 2.25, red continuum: 2.31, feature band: 2.21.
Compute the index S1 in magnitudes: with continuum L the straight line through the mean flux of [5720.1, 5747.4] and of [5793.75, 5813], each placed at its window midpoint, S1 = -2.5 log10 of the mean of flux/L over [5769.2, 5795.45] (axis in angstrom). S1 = 0.04 mag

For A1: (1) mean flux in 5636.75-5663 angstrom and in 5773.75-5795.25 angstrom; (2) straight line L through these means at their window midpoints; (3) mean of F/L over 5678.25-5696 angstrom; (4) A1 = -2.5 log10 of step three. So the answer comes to -0.03 mag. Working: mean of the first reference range 2.15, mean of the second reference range 2.22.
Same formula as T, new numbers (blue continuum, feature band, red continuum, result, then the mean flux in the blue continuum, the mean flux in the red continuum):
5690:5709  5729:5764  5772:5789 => -1.5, 2.21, 2.23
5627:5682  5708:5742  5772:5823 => -0.6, 2.22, 2.29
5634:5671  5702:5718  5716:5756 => 0.4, 2.19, 2.31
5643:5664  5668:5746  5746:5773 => -1.0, 2.15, 2.32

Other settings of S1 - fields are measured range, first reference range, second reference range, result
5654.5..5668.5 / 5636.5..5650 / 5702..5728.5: 0.02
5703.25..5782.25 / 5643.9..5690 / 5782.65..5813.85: -0.02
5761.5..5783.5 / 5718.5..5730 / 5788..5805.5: 0.02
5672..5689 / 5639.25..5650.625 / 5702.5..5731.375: -0.01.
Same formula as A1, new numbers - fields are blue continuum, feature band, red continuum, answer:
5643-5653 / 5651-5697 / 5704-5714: -0.010 mag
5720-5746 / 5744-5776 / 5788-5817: -0.004 mag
